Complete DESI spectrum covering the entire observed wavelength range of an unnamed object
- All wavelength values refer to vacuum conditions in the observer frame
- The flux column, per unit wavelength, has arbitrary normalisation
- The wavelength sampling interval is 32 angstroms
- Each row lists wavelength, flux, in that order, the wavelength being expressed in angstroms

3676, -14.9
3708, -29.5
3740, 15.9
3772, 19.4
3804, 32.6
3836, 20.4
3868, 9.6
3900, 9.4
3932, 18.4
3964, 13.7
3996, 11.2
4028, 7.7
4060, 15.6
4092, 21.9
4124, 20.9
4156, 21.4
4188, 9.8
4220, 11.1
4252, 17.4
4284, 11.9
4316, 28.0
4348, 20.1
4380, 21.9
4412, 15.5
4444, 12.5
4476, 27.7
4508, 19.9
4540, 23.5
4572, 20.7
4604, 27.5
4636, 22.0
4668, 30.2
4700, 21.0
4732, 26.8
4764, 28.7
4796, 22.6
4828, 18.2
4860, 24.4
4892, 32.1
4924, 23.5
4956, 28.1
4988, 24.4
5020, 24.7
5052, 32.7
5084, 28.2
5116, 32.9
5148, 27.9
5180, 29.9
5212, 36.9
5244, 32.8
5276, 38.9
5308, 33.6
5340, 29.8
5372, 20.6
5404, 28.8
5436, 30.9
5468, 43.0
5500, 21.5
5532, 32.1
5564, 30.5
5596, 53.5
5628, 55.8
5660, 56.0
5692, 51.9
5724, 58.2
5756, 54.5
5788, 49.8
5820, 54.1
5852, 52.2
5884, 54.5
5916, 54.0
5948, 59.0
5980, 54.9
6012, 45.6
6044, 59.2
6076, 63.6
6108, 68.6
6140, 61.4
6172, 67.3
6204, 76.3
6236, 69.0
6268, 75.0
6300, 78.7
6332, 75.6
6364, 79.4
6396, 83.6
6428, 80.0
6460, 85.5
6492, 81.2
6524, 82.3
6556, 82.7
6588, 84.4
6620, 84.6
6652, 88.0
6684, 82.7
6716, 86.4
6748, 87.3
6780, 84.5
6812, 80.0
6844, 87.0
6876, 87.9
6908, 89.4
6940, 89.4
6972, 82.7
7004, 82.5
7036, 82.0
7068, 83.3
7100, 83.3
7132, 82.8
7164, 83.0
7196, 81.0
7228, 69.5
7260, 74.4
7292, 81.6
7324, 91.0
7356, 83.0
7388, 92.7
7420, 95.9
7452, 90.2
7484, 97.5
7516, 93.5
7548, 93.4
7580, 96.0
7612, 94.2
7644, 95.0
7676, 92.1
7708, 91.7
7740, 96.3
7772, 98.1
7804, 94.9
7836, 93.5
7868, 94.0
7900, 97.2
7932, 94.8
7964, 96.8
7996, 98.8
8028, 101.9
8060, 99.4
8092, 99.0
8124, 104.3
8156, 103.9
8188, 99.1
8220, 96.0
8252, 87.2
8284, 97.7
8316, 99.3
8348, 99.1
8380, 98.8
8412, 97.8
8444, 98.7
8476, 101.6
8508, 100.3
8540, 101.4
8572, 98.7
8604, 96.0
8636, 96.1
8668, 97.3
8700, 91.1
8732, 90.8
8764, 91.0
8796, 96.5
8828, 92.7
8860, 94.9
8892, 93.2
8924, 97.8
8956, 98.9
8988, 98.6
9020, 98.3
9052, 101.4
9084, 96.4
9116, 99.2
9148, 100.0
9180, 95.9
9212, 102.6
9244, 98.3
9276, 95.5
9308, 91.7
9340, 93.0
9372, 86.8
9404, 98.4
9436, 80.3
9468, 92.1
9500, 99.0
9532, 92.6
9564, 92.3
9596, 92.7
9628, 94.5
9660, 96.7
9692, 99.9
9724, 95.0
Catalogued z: 0.40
